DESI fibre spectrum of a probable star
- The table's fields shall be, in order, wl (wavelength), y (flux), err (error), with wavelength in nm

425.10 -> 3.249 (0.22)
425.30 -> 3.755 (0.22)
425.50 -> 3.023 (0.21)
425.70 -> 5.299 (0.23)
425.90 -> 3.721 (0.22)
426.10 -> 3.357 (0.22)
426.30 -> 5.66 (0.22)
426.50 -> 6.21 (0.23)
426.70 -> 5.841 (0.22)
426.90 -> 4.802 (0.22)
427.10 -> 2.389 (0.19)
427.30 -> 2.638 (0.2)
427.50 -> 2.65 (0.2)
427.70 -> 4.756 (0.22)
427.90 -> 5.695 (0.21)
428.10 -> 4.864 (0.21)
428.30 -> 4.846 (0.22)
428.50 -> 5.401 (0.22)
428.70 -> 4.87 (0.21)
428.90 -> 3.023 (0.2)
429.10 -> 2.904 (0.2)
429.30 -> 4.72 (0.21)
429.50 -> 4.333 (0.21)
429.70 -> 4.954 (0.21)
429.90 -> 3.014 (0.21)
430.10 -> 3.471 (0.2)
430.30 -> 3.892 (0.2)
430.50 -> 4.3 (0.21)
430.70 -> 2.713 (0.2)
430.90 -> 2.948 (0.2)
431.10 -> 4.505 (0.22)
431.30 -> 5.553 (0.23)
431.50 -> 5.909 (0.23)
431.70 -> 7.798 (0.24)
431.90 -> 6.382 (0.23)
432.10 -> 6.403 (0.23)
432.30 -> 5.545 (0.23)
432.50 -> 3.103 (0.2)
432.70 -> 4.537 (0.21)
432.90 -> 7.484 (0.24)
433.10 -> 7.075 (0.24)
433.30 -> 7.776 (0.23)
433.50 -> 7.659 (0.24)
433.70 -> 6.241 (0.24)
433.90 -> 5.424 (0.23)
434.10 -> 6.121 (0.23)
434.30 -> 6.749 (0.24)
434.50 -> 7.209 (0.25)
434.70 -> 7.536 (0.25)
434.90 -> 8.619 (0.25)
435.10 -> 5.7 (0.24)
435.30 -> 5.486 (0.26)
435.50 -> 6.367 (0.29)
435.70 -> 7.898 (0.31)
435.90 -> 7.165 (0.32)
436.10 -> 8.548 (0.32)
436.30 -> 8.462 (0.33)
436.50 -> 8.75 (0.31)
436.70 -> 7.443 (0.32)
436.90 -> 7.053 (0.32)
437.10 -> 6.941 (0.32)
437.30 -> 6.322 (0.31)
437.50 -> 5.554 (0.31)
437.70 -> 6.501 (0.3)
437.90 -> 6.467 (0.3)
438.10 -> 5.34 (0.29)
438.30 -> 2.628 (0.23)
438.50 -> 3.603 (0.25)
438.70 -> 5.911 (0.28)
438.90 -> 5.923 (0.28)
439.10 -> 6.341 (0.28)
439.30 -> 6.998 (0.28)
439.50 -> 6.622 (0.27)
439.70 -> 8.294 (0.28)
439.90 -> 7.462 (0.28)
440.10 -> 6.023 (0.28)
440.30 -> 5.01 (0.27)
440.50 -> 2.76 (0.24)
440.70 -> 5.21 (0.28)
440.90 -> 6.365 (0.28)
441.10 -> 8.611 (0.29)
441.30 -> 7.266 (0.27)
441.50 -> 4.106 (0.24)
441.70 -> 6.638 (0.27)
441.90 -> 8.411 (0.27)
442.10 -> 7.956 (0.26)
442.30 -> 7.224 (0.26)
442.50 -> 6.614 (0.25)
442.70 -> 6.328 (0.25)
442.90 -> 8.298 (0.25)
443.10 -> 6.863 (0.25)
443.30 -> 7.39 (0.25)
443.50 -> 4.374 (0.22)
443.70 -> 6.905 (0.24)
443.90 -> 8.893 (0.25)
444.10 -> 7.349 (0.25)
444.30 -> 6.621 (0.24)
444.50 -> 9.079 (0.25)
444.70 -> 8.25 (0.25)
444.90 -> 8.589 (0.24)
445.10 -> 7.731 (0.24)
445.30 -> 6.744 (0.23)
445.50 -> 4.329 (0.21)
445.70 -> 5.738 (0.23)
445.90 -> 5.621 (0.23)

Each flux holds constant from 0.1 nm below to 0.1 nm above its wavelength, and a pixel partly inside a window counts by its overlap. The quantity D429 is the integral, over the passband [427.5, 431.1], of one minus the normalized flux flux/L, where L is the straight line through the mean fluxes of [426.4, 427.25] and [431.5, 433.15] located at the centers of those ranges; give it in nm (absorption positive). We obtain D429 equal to 0.76 nm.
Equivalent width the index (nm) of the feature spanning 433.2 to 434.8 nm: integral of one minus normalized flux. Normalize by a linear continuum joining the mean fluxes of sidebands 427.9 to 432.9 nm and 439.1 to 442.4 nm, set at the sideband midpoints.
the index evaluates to -0.46 nm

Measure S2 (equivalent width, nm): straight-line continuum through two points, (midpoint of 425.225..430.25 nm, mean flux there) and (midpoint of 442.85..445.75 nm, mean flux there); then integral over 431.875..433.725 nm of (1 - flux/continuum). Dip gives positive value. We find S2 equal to -0.385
